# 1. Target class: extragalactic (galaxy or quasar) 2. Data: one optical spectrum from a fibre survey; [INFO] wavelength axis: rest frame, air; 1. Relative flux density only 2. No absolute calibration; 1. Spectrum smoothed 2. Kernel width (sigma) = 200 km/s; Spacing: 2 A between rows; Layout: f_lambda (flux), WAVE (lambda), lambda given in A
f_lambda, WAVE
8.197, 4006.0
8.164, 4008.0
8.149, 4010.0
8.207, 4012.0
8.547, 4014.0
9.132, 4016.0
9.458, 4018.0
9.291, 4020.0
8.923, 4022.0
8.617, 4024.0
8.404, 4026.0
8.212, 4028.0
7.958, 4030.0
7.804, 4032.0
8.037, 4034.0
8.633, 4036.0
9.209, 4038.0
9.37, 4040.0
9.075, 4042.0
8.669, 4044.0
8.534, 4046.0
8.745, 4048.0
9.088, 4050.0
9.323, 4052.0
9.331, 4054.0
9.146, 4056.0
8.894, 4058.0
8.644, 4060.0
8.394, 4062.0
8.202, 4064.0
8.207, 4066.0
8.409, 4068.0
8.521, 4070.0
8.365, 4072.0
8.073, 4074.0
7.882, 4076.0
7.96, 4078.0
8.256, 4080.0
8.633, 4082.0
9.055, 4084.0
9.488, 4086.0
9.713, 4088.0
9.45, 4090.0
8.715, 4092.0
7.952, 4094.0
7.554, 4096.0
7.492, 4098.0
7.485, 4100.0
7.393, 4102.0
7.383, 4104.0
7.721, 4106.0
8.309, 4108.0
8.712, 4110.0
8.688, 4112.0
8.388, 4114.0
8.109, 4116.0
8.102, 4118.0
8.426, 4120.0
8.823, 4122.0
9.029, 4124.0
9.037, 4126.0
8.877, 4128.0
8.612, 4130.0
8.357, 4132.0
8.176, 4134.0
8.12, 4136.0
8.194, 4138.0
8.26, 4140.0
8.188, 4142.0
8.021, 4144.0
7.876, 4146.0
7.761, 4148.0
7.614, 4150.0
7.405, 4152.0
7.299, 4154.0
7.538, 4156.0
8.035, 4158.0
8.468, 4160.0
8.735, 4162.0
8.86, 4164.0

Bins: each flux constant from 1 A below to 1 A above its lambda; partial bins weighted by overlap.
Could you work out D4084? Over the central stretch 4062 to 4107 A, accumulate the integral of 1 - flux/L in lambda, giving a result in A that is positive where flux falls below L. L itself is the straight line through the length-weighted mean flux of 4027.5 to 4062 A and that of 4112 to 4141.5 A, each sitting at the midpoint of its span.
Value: 1.77 A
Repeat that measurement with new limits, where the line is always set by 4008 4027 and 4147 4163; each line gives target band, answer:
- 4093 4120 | 0.65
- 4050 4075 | -0.61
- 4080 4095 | -1.22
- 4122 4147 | -1.33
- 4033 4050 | -0.47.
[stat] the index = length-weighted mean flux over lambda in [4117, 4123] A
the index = 8.45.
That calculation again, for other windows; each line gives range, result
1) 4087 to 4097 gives 8.68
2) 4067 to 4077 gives 8.25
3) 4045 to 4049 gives 8.64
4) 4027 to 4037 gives 8.13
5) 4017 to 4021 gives 9.37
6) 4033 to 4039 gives 8.63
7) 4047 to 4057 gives 9.13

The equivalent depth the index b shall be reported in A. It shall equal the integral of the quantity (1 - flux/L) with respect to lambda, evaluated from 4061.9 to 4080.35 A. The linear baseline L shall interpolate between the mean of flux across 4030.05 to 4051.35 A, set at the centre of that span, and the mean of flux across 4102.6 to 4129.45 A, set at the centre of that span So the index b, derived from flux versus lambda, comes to 0.8 A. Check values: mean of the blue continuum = 8.69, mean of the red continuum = 8.42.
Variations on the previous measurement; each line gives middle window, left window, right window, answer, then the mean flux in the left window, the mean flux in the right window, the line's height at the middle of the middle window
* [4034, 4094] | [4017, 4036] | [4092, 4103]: -4.9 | 8.53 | 7.68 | 8.08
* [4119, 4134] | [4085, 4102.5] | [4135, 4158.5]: -1.2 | 8.39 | 7.86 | 8.06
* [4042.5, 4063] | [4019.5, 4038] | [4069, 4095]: -0.9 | 8.45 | 8.62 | 8.53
